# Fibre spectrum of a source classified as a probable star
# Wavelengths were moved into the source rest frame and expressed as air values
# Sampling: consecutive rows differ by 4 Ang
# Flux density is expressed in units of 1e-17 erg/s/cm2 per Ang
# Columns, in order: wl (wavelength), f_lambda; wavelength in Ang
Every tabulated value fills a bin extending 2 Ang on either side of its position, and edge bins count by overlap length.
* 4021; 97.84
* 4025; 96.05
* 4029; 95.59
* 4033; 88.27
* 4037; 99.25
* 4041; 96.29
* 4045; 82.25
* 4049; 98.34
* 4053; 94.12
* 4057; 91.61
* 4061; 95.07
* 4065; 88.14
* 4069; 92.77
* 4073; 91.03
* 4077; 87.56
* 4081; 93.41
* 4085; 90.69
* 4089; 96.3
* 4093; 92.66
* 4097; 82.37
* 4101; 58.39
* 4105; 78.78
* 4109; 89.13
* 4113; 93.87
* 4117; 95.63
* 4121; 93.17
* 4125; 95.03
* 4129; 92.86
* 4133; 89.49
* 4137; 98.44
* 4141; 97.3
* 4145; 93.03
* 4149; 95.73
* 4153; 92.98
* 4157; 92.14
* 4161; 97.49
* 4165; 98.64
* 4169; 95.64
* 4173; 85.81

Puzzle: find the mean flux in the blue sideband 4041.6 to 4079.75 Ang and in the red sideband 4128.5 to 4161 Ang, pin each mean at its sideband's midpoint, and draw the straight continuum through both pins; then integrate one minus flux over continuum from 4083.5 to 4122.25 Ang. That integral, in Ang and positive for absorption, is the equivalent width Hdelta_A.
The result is 2.5 Ang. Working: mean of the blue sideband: 91.4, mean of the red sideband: 94.3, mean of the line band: 86.9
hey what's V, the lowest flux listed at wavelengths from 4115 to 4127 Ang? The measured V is 93.17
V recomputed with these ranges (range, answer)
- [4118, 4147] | 89.49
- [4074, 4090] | 87.56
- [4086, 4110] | 58.39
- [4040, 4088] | 82.25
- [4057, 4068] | 88.14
